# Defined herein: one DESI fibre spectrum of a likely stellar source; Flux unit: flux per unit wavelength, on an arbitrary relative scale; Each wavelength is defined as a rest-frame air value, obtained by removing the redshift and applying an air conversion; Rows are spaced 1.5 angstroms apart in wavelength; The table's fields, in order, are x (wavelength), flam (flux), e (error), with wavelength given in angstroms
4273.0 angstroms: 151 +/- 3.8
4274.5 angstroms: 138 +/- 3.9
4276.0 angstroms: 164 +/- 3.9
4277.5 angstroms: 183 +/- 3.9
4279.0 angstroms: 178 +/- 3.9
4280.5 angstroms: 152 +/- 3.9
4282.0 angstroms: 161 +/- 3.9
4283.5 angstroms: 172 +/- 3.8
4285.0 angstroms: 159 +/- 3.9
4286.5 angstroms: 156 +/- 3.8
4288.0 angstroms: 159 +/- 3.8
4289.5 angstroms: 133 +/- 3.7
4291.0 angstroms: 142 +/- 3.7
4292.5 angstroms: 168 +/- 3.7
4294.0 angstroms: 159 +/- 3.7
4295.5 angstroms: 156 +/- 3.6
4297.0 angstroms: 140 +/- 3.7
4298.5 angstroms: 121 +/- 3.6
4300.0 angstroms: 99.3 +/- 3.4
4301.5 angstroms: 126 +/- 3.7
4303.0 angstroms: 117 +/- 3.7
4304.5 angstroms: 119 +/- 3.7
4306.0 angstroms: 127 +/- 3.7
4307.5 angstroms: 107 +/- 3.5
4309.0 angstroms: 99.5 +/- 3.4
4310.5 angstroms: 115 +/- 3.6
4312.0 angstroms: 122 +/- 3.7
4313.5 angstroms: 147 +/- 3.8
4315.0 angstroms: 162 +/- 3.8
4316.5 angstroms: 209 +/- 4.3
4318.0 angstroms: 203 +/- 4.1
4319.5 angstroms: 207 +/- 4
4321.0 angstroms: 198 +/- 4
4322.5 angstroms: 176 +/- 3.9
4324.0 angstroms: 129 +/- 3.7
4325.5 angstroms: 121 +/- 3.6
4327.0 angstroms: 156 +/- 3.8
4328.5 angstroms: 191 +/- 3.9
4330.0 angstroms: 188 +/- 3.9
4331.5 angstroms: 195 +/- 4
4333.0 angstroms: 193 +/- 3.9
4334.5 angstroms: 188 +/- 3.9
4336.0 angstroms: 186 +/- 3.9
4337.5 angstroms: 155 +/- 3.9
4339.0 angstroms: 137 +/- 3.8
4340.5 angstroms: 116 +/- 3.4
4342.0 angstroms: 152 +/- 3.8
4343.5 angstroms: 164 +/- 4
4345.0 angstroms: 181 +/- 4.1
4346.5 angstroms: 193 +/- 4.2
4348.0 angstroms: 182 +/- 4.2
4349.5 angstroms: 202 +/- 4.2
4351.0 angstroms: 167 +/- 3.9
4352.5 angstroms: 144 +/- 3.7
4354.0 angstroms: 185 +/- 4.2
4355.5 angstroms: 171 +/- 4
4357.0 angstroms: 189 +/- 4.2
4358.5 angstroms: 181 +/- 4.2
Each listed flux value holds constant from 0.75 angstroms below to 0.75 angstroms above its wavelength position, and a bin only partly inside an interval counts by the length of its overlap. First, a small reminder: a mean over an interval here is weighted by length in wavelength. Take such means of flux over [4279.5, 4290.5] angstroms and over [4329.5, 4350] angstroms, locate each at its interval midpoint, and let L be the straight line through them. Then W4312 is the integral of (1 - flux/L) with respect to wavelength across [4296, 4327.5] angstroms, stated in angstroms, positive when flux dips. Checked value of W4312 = 4.2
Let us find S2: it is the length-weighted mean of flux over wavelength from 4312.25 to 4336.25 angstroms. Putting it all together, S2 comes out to 177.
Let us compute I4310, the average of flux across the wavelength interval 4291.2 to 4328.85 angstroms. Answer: 146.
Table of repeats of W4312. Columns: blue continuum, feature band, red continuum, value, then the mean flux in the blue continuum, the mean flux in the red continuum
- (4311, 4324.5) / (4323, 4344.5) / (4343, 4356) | 1.5 angstroms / 172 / 177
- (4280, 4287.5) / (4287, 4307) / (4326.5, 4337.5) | 3.7 angstroms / 160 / 184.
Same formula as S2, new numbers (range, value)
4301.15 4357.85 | 161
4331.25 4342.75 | 164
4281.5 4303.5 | 145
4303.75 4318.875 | 142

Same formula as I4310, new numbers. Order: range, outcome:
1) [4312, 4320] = 179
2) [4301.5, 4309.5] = 115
